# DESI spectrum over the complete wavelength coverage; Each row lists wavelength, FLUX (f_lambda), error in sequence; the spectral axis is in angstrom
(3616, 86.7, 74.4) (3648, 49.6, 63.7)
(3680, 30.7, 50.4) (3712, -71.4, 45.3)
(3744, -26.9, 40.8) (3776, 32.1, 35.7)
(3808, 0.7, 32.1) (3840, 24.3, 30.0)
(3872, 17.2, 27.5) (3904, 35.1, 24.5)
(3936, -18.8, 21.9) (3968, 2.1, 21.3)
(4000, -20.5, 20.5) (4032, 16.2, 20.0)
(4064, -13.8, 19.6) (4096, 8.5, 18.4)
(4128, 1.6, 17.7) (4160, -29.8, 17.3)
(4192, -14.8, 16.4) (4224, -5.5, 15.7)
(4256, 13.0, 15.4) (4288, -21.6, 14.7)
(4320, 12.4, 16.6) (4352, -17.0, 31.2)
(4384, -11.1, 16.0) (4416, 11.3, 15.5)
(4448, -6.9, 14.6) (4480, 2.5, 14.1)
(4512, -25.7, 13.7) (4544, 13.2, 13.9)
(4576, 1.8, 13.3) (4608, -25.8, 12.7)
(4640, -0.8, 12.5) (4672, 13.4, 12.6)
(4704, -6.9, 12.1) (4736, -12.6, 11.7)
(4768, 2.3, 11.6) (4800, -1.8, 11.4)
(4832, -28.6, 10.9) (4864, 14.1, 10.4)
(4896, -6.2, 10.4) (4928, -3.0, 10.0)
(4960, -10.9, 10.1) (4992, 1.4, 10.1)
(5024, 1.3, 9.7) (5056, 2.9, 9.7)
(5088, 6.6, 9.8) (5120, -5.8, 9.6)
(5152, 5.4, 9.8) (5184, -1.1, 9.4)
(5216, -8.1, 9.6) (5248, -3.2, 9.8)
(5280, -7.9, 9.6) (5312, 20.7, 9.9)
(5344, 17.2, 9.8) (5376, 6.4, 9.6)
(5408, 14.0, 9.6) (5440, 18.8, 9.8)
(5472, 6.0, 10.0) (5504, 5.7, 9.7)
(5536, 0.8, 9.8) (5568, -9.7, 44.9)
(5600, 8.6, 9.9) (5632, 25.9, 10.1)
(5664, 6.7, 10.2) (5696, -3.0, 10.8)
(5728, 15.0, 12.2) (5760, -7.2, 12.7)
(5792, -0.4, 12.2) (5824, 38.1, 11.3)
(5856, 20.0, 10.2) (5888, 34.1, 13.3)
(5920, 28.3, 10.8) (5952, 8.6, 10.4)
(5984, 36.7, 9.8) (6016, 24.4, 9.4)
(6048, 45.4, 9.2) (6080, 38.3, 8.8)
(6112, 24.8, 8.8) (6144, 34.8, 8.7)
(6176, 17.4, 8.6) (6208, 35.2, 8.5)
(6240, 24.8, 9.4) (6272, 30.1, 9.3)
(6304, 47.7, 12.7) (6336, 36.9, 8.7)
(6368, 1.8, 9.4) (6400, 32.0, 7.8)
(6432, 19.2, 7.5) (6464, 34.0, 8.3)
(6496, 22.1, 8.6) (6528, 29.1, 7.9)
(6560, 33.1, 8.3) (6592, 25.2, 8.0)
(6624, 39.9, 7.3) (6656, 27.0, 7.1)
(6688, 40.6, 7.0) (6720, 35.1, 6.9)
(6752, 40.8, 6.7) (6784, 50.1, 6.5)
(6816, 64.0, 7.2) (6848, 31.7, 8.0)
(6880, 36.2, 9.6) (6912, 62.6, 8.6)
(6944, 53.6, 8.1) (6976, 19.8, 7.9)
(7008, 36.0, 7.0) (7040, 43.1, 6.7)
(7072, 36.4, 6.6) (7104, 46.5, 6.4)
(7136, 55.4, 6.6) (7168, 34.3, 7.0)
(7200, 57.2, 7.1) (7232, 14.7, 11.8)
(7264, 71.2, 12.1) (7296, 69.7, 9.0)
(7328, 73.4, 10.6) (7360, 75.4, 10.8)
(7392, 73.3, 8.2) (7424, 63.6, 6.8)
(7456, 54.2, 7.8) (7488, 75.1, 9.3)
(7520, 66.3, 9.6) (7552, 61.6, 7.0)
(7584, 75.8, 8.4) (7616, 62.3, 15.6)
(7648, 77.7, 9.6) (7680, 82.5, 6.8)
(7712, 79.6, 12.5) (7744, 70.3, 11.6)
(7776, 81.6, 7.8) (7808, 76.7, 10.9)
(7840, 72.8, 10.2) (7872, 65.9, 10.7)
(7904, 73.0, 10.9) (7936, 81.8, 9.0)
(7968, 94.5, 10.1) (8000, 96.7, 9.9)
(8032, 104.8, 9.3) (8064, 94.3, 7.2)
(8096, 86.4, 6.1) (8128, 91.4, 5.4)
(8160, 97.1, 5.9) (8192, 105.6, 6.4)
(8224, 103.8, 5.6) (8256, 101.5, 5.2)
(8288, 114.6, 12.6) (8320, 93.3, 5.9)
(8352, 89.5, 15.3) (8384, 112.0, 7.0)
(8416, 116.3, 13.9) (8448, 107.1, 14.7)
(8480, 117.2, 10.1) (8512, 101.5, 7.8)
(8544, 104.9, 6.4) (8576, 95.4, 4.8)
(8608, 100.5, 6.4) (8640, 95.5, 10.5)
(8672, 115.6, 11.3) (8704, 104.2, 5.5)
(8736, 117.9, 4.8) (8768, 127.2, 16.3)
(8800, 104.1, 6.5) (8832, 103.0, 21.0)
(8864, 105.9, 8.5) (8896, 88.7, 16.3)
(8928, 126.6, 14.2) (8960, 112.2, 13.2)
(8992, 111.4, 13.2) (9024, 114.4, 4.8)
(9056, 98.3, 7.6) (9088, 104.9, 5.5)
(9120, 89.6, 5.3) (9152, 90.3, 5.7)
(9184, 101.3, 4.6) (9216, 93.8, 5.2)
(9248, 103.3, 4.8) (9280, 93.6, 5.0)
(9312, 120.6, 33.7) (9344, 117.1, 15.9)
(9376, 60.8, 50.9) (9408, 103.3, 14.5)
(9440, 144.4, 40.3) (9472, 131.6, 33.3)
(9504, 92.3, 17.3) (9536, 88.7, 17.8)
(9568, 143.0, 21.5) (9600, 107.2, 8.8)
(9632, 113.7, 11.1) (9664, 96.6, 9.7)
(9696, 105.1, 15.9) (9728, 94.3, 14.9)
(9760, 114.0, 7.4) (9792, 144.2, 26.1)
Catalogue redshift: 0.82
